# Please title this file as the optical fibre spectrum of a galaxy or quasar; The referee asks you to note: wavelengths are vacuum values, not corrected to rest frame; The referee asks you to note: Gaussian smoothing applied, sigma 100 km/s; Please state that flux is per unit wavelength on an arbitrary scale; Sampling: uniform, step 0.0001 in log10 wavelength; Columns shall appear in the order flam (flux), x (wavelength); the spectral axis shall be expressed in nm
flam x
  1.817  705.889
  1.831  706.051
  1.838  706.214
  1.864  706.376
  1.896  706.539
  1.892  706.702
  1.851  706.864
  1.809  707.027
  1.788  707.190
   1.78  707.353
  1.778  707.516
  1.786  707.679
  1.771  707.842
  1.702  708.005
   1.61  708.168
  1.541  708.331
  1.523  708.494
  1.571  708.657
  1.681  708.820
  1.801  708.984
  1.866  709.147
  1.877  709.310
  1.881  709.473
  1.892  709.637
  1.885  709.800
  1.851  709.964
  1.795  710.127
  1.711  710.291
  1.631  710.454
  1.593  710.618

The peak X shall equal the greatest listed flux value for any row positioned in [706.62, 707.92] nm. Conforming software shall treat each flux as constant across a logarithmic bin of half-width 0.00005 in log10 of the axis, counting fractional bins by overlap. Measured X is 1.892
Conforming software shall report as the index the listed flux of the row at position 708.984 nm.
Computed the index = 1.801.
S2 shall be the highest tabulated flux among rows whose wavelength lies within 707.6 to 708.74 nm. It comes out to 1.786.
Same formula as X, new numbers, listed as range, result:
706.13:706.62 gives 1.896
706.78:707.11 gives 1.851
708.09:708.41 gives 1.61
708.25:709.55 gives 1.881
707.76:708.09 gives 1.771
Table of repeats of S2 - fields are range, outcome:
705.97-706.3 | 1.838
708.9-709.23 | 1.866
